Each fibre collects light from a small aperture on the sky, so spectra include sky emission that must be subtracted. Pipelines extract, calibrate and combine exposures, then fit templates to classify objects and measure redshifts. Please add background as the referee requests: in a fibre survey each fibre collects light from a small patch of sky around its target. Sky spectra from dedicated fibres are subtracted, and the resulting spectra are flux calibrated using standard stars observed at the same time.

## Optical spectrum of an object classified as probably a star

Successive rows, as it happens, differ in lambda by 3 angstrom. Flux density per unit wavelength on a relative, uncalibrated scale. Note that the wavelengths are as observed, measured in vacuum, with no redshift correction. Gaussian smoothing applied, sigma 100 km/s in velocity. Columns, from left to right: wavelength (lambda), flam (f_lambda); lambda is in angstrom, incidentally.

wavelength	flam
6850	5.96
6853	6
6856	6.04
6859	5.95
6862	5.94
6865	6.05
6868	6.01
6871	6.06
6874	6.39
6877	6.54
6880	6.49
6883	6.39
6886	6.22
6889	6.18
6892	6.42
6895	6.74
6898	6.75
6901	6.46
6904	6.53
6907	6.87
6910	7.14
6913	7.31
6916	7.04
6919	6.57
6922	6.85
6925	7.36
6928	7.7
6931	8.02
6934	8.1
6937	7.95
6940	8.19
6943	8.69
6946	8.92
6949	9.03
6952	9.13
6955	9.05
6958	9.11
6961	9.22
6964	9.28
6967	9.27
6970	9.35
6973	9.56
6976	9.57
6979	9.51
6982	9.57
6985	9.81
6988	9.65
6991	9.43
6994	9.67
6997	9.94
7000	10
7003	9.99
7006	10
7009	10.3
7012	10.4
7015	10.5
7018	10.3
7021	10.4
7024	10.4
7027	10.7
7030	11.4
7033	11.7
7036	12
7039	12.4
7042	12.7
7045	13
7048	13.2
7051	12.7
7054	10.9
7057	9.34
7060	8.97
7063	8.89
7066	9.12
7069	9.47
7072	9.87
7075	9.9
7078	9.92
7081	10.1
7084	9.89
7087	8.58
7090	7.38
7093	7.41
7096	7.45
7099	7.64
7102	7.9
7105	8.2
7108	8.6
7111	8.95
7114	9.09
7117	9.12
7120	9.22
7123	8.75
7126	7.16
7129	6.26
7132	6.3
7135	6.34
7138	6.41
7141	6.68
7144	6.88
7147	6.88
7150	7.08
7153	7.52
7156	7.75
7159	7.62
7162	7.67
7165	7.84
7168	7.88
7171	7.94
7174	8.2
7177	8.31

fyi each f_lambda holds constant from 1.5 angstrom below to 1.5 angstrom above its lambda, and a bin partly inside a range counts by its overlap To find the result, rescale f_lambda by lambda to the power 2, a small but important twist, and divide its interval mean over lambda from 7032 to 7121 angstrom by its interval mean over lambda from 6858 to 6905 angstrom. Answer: 1.63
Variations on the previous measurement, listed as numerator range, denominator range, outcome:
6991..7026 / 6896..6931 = 1.49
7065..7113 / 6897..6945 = 1.25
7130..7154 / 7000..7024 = 0.68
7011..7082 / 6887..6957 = 1.48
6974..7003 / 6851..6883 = 1.63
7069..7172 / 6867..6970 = 1.13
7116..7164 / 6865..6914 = 1.21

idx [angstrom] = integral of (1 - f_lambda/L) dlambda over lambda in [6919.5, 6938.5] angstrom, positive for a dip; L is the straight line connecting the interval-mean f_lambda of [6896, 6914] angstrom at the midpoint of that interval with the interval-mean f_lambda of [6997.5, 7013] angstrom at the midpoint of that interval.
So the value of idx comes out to 0.0 angstrom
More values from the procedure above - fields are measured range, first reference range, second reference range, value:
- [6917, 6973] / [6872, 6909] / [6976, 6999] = -1.07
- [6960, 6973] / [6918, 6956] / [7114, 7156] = -2.11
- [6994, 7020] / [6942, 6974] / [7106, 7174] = -4.20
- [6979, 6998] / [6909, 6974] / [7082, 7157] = -3.48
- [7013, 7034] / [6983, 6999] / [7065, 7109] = -3.04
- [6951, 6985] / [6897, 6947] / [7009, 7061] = -1.44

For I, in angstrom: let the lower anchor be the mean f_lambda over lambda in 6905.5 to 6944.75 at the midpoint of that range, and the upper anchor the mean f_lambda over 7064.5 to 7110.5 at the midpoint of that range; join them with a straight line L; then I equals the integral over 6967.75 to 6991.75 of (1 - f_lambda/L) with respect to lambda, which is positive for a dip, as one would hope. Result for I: -4.8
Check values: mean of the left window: 7.53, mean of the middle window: 9.55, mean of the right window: 8.77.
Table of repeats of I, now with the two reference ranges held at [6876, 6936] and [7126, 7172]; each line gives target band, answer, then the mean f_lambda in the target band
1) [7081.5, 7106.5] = -3.8 angstrom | 8.14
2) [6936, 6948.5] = -2.8 angstrom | 8.5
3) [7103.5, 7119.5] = -3.9 angstrom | 8.82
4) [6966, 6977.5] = -4.1 angstrom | 9.44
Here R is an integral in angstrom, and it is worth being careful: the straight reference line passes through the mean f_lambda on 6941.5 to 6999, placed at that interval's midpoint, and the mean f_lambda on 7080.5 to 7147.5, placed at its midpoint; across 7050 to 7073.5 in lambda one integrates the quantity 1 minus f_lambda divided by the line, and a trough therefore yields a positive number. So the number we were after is -4.02 angstrom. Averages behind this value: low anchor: 9.36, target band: 9.85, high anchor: 7.86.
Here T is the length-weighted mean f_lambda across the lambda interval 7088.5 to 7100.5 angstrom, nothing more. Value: 7.47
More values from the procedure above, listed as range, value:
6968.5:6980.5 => 9.5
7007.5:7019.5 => 10.4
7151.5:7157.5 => 7.64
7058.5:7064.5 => 8.93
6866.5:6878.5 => 6.25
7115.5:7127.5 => 8.56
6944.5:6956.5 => 9.03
